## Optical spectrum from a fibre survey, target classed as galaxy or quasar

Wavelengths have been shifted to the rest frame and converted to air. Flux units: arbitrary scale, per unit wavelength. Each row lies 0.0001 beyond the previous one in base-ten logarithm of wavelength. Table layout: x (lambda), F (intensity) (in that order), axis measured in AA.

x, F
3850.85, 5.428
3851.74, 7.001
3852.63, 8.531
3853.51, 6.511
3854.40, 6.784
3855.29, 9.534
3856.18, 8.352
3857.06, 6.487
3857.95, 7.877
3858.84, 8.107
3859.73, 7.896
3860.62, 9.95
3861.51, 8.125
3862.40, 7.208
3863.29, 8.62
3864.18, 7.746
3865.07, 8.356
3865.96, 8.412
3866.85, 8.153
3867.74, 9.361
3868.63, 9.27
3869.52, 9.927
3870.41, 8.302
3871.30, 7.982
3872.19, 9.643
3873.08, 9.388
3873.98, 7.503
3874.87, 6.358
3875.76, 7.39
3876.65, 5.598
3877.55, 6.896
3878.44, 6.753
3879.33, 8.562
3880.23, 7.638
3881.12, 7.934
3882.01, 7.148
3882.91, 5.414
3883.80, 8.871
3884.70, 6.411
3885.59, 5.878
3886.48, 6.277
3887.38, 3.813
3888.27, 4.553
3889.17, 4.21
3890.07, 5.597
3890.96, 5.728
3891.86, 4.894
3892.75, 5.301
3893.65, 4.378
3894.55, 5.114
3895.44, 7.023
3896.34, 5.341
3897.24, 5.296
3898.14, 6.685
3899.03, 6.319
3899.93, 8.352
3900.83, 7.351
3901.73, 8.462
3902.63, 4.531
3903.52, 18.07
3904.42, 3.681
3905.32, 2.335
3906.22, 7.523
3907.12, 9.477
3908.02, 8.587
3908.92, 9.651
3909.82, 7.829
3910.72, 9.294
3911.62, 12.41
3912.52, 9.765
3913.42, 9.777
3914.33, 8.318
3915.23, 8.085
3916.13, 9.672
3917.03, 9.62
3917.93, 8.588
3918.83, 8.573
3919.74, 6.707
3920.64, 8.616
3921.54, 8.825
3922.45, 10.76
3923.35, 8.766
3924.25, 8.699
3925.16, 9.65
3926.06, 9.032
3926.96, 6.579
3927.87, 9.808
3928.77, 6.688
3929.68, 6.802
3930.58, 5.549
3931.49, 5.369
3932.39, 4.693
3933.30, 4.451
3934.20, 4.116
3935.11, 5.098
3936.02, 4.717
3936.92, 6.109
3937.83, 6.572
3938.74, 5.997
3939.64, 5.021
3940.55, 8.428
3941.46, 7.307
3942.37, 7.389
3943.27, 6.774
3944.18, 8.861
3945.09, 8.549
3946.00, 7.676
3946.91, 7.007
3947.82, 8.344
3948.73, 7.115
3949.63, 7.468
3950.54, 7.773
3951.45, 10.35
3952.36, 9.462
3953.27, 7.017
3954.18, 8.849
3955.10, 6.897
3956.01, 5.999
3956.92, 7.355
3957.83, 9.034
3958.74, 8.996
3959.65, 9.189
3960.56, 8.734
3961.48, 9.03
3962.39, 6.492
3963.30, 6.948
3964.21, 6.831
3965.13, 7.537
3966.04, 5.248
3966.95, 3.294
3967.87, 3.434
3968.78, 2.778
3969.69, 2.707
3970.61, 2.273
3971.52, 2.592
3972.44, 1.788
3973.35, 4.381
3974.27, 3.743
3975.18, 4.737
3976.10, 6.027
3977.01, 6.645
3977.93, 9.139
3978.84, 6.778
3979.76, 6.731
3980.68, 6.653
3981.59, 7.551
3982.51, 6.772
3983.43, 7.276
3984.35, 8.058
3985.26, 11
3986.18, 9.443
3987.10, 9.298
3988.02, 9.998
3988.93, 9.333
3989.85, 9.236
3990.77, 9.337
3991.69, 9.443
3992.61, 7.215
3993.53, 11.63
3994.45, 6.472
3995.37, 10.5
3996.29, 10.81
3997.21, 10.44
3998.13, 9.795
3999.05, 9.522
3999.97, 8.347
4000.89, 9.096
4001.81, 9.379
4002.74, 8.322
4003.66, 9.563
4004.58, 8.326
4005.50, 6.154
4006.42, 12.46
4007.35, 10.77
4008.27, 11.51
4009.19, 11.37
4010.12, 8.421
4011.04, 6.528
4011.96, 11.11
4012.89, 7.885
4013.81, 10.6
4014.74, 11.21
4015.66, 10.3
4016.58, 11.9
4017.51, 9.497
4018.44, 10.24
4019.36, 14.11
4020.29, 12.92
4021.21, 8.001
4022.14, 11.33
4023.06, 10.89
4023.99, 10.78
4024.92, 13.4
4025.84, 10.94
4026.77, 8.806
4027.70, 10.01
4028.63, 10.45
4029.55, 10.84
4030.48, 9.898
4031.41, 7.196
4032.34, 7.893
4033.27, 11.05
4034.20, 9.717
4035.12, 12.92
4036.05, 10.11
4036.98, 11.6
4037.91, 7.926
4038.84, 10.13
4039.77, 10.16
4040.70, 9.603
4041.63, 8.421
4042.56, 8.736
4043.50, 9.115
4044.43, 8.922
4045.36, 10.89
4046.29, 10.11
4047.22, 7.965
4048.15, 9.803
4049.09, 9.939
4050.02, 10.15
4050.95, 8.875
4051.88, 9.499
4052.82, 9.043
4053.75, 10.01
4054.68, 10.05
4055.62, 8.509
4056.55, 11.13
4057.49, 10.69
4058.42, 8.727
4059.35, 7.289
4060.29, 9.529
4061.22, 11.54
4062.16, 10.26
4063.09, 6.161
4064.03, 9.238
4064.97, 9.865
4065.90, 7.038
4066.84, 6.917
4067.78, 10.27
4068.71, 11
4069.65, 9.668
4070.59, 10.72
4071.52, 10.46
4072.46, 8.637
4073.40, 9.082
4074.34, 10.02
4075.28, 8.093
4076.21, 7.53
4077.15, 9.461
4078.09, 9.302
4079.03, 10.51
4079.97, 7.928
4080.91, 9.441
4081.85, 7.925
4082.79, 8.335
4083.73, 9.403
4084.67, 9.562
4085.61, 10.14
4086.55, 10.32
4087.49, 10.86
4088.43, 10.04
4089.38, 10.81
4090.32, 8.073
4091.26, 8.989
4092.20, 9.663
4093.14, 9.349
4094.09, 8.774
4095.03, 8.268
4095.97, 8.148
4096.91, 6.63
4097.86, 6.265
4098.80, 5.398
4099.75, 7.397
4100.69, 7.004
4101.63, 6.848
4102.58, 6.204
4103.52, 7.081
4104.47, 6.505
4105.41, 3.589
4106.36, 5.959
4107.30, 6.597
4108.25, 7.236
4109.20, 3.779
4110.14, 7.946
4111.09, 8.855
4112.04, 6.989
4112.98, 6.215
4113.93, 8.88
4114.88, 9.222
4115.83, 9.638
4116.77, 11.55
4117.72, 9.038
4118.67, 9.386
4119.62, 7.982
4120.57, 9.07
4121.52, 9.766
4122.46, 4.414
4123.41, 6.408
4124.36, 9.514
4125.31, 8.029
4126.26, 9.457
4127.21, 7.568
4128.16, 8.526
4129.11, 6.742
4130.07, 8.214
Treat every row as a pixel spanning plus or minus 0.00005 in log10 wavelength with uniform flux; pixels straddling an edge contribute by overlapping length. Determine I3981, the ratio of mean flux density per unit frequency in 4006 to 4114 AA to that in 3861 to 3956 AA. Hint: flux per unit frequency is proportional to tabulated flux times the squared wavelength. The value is 1.33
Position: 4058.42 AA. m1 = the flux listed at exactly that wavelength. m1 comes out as 8.727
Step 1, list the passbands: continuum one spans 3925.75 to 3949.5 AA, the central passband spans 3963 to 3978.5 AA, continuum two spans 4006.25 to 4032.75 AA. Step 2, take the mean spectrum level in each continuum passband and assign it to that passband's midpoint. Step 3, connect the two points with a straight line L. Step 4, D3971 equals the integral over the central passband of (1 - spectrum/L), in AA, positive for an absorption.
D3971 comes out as 6.6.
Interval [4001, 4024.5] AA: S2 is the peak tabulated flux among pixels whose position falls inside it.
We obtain 14.11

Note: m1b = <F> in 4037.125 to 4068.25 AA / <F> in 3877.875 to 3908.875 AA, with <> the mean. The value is 1.4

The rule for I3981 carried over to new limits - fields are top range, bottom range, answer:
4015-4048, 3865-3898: 1.60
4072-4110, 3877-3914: 1.27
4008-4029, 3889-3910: 1.65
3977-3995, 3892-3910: 1.26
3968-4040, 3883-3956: 1.27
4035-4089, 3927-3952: 1.47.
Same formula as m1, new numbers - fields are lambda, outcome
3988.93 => 9.333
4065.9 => 7.038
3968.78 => 2.778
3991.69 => 9.443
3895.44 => 7.023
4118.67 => 9.386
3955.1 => 6.897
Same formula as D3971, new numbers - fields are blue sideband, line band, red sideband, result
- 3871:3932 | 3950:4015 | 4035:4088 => 4.7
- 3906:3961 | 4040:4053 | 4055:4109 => -1.5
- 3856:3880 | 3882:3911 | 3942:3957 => 4.9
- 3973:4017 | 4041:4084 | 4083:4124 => -5.0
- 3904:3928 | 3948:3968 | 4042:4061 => 3.0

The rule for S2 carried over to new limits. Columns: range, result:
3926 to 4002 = 11.63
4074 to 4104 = 10.86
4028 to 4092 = 12.92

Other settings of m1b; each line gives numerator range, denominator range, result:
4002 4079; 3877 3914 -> 1.38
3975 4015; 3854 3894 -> 1.22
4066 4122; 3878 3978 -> 1.21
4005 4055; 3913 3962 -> 1.31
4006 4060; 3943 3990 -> 1.43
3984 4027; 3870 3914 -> 1.38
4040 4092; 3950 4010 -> 1.21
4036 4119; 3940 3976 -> 1.33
